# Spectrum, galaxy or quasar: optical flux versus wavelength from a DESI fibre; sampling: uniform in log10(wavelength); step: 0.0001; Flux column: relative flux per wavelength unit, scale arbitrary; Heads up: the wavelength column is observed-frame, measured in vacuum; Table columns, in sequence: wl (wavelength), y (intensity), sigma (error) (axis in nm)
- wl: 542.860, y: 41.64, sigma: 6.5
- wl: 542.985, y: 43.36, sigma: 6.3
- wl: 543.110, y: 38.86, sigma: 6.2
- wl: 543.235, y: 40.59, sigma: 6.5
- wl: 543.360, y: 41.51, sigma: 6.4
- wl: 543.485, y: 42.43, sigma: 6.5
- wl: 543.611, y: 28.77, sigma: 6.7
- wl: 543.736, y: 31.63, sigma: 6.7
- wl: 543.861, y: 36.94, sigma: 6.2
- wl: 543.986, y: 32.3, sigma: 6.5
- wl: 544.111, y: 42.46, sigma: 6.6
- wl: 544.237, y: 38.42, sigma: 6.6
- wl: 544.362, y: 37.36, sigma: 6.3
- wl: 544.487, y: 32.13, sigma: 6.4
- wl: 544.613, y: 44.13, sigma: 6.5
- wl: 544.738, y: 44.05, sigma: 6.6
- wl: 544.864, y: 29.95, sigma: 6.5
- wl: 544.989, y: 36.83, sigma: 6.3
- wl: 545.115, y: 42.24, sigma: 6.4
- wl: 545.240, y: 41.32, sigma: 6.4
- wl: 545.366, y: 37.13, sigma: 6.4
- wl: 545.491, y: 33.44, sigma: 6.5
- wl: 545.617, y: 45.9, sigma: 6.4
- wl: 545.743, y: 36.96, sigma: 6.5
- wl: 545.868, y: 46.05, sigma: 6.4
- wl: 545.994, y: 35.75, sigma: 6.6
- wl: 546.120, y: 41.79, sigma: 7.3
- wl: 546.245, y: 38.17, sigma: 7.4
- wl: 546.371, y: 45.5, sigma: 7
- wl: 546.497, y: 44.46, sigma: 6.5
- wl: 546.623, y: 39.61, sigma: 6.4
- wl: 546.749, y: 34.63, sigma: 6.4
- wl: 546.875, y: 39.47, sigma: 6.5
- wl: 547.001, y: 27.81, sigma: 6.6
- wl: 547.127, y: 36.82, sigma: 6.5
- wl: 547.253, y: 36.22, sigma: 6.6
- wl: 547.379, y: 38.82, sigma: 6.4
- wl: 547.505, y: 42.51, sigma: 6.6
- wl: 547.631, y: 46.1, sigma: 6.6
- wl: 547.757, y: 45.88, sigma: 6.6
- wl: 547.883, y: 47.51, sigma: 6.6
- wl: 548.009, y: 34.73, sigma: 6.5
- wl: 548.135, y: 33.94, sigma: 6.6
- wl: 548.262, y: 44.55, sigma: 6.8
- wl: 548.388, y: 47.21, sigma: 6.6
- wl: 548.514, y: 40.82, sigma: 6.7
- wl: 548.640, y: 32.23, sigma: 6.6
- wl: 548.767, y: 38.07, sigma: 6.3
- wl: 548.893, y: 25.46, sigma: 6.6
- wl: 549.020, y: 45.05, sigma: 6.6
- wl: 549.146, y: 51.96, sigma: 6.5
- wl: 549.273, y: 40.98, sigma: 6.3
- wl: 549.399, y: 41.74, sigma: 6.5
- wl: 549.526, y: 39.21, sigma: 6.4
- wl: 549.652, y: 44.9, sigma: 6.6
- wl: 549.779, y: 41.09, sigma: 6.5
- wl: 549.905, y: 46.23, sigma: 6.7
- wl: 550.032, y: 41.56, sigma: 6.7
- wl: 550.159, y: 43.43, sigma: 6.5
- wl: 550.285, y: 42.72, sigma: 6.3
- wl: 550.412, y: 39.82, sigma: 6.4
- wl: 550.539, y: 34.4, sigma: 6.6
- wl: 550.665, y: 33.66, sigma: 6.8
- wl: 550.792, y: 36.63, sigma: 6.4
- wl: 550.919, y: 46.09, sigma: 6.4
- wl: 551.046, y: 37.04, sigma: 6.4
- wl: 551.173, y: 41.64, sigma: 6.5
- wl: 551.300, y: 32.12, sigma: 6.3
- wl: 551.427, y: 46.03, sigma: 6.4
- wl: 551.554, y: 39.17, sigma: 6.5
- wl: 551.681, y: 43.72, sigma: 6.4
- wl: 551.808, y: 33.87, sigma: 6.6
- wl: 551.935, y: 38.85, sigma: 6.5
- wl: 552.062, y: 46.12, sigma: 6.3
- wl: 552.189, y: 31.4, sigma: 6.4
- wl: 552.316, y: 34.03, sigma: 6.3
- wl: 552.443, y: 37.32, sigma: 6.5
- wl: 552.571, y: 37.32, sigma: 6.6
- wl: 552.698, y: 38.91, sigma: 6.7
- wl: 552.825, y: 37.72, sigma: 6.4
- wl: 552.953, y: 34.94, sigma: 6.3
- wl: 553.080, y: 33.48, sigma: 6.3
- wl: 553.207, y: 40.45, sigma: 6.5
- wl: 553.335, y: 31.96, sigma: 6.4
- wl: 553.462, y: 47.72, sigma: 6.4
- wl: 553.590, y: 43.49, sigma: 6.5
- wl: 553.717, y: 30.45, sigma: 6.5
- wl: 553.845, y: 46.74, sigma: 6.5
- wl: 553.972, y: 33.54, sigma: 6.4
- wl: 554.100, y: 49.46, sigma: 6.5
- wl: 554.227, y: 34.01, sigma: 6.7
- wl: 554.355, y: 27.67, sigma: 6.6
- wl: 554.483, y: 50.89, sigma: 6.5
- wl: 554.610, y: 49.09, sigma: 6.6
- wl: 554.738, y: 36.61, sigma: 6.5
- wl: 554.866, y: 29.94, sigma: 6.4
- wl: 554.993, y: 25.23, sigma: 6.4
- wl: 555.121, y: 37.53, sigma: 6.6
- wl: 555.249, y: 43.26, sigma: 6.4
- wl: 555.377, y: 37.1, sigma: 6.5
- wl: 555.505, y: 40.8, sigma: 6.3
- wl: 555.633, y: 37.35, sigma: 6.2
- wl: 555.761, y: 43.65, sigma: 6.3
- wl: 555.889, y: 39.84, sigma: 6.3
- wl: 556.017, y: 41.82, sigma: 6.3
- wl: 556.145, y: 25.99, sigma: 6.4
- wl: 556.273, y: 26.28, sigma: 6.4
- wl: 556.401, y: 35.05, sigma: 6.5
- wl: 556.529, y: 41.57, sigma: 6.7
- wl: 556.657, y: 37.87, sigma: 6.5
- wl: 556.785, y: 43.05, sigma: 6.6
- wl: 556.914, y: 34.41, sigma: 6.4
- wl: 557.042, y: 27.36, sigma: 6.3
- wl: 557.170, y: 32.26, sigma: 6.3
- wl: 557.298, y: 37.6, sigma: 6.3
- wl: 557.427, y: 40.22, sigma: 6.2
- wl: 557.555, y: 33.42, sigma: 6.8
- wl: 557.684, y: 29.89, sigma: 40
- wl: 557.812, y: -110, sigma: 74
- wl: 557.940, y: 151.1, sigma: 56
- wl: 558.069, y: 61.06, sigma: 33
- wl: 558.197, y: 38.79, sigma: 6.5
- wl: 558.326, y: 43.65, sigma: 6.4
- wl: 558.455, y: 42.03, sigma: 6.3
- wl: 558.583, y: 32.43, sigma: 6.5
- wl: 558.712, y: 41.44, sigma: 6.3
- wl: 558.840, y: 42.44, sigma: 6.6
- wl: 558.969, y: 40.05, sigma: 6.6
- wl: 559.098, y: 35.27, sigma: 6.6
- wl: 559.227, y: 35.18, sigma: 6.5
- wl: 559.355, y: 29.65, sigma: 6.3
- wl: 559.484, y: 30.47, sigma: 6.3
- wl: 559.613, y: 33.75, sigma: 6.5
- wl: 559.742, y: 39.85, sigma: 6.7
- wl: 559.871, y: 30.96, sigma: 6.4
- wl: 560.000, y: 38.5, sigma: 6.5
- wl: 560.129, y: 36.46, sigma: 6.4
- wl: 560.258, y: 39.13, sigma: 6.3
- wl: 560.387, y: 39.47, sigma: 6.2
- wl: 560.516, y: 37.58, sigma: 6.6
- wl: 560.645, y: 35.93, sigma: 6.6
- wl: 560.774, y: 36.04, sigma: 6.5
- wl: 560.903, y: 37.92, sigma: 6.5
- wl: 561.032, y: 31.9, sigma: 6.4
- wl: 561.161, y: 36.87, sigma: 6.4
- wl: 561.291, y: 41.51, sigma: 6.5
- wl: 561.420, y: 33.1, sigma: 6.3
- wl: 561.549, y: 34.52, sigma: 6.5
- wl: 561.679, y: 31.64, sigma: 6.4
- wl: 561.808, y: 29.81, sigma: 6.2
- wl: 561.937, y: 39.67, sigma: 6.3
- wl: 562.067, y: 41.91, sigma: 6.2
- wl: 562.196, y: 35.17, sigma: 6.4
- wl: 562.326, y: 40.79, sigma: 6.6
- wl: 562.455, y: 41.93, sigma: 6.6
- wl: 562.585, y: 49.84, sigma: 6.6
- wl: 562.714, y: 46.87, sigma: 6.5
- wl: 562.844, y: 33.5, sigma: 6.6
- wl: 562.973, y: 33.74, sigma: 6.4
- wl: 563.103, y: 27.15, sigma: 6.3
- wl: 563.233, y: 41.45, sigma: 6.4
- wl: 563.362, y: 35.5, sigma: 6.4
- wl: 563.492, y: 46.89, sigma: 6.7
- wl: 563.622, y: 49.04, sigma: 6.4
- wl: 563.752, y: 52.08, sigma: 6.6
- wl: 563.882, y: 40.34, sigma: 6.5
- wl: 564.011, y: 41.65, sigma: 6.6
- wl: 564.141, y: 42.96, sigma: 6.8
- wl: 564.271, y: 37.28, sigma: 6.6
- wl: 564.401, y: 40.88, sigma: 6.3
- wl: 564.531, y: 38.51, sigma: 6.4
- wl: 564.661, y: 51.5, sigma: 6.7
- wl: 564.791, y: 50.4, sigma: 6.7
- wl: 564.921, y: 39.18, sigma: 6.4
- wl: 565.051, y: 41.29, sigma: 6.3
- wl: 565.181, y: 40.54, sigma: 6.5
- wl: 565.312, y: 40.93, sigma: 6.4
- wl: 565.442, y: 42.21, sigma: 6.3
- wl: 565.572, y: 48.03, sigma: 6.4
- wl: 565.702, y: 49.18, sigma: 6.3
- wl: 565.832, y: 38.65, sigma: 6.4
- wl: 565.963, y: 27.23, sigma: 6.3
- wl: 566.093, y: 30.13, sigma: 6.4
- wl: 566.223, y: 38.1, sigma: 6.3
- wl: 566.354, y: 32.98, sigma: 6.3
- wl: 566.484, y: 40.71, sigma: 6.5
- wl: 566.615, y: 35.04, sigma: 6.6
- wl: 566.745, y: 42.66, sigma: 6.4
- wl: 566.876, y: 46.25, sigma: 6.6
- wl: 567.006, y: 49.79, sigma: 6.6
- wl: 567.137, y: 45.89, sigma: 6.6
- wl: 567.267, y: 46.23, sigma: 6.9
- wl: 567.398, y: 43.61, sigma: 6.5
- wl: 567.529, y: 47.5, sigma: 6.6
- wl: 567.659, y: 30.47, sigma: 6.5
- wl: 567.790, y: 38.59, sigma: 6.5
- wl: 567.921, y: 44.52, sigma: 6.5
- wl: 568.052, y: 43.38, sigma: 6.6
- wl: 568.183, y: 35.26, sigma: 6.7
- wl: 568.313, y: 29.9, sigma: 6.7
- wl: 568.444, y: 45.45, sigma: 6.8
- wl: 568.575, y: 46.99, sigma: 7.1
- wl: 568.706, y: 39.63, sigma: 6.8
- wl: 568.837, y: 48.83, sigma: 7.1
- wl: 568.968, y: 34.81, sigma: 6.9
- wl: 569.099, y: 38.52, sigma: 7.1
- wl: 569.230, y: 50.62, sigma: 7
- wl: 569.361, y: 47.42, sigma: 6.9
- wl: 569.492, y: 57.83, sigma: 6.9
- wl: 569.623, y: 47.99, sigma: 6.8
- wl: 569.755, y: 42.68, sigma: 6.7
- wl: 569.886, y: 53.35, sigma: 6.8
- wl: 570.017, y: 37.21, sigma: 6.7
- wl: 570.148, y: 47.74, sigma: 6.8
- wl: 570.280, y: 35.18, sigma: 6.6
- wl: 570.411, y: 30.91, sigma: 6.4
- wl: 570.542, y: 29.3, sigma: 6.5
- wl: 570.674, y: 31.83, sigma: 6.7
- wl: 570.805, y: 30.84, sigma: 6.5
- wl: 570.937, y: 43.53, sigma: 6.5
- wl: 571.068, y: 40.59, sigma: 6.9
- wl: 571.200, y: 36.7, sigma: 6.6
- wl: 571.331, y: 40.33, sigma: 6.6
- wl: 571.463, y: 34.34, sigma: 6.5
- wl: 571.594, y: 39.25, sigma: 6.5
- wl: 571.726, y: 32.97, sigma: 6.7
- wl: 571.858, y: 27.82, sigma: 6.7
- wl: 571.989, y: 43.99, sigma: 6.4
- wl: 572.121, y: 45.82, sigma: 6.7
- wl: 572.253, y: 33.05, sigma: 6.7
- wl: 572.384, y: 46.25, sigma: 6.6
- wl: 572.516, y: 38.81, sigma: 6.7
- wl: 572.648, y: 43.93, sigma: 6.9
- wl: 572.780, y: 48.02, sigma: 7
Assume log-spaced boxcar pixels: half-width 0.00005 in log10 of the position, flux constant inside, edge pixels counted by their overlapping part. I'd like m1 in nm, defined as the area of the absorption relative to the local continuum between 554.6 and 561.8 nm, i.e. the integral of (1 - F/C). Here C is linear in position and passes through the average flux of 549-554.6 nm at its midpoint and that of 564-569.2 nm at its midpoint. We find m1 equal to 0.749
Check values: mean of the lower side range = 39.8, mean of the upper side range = 41.2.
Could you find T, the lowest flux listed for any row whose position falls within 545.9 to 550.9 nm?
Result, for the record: 25.46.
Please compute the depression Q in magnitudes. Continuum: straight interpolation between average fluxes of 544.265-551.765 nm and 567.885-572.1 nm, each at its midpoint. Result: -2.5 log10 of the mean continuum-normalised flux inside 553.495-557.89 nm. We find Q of 0.20 mag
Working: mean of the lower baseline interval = 39.9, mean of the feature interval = 33.2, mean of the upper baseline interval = 40.3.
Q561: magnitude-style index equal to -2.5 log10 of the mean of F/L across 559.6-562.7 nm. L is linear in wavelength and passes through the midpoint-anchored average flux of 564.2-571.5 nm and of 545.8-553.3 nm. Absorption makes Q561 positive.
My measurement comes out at 0.09 mag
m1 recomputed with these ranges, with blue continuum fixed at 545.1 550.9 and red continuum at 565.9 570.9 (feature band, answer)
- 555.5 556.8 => 0.10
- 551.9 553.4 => 0.13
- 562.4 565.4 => -0.10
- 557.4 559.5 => 0.21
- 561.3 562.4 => 0.12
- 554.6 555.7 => 0.09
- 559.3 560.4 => 0.14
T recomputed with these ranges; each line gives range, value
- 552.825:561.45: -110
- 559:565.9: 27.15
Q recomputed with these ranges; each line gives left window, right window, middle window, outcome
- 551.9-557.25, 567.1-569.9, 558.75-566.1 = 0.05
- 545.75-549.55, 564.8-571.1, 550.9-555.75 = 0.05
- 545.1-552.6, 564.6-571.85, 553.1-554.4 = 0.04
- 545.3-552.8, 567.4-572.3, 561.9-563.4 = 0.03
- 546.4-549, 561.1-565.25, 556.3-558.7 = 0.10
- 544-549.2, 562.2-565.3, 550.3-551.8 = 0.03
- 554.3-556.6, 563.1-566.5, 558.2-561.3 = 0.06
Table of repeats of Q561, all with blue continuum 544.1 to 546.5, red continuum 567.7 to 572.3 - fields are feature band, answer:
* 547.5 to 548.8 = -0.04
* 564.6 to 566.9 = -0.02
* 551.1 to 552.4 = 0.03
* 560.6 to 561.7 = 0.12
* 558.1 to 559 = -0.03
